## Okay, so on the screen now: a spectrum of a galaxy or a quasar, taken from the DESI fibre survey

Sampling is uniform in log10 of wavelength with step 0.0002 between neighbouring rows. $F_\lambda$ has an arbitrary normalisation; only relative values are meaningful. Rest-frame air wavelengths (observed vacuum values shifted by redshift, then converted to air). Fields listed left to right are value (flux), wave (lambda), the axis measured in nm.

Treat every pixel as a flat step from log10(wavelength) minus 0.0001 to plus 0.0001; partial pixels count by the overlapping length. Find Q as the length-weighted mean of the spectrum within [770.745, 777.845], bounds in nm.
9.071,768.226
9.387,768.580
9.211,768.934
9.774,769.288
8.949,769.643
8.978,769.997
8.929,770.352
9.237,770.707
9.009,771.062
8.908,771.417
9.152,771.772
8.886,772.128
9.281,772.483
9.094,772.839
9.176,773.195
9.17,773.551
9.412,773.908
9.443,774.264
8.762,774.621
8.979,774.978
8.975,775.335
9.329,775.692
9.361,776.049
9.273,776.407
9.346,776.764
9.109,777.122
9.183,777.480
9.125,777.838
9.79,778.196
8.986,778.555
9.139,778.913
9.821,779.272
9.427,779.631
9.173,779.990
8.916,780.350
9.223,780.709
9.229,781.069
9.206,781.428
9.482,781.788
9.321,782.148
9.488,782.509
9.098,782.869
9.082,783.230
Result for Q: 9.15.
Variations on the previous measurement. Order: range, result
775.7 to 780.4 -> 9.29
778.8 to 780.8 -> 9.29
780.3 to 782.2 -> 9.25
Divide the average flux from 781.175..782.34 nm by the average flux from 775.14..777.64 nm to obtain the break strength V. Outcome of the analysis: 1.01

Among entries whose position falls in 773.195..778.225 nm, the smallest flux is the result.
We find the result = 8.762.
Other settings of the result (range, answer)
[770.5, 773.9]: 8.886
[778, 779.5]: 8.986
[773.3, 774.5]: 9.17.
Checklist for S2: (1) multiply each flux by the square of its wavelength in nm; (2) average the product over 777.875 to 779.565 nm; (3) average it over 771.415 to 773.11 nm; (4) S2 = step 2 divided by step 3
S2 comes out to 1.05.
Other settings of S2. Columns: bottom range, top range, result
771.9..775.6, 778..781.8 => 1.04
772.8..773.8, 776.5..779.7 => 1.03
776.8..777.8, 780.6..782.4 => 1.03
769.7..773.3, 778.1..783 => 1.05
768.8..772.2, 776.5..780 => 1.04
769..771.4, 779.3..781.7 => 1.04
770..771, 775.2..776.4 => 1.03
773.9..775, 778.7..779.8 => 1.05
